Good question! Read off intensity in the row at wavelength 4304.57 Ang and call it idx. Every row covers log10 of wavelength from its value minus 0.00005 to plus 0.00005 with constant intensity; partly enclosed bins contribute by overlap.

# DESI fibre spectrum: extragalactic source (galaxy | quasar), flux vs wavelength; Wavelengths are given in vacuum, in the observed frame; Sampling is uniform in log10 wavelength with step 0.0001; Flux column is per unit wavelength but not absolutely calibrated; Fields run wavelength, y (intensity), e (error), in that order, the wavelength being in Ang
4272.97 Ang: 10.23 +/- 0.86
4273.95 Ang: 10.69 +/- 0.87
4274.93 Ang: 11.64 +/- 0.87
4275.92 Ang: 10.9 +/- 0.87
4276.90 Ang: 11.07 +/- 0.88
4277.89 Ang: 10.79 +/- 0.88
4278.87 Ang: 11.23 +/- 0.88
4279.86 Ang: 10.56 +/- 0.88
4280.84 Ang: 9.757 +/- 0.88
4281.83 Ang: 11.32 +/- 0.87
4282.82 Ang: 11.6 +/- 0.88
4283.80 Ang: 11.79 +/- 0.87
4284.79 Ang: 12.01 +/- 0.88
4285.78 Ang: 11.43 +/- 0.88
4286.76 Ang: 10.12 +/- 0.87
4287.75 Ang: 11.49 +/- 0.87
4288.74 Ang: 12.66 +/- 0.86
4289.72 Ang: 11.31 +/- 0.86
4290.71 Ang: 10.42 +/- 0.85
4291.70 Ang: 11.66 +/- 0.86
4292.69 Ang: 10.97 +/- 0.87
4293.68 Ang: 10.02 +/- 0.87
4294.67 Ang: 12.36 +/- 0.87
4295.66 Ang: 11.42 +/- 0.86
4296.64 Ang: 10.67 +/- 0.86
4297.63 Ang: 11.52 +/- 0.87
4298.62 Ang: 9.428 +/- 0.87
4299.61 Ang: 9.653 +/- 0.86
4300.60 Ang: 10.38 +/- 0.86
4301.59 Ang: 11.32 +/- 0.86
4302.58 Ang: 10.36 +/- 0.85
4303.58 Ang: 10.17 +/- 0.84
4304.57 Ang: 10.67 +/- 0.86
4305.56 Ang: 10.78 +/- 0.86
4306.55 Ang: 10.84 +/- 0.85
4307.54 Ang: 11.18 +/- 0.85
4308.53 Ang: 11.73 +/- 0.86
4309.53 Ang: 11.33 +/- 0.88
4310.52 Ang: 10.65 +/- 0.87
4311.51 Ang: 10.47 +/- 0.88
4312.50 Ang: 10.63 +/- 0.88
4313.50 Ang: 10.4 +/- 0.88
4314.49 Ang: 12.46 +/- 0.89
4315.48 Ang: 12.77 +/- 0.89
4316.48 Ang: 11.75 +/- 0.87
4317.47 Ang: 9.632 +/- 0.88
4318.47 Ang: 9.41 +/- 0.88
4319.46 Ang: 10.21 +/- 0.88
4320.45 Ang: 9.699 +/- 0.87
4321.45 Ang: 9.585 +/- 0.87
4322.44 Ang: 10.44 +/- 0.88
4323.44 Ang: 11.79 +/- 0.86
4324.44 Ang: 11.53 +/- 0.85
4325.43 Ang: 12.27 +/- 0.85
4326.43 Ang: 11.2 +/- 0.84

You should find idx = 10.67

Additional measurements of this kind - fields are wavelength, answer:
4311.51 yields 10.47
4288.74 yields 12.66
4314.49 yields 12.46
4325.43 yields 12.27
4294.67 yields 12.36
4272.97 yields 10.23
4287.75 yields 11.49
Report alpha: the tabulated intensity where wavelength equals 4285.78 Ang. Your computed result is 11.43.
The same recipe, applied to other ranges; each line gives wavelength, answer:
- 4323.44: 11.79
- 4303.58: 10.17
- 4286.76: 10.12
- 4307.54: 11.18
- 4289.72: 11.31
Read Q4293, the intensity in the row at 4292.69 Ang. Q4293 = 10.97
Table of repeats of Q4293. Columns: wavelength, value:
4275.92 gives 10.9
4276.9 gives 11.07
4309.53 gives 11.33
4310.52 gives 10.65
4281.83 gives 11.32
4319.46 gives 10.21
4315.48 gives 12.77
